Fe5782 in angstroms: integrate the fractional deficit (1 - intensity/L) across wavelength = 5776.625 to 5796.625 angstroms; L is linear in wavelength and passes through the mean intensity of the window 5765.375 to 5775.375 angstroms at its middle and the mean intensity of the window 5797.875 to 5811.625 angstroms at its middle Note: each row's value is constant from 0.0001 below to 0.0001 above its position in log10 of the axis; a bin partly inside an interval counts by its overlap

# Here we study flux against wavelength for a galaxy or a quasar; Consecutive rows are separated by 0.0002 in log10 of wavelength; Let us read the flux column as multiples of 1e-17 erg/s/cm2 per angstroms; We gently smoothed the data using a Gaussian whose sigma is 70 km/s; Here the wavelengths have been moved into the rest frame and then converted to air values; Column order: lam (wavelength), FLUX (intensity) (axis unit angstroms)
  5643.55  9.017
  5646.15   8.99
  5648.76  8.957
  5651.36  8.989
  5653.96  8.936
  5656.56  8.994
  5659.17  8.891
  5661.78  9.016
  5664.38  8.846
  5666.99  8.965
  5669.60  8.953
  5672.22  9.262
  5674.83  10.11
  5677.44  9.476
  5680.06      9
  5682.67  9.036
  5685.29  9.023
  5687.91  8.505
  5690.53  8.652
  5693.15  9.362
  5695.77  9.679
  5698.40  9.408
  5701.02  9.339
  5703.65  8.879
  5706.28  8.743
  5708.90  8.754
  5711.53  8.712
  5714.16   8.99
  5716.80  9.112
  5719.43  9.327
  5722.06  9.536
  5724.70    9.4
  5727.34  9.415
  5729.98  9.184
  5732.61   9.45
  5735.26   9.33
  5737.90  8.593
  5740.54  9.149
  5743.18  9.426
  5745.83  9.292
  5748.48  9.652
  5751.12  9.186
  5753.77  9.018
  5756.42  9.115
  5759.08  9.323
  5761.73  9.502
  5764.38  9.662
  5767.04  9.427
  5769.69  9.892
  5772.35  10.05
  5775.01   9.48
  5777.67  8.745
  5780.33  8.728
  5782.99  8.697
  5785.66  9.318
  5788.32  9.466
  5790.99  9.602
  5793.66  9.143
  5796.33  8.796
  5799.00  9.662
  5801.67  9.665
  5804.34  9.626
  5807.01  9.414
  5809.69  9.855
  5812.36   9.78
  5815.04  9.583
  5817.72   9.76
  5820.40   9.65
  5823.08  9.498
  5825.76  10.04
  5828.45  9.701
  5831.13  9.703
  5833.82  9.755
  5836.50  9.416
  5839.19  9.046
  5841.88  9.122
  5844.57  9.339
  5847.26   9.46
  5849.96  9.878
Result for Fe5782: 1.3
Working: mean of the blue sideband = 9.73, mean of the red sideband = 9.66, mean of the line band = 9.08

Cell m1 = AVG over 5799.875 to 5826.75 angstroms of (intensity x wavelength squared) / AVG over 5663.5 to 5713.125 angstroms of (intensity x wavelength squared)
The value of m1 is 1.11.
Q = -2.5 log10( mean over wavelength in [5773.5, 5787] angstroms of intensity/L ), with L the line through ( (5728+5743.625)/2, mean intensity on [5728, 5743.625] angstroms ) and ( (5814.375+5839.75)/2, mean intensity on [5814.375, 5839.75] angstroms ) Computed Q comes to 0.047 mag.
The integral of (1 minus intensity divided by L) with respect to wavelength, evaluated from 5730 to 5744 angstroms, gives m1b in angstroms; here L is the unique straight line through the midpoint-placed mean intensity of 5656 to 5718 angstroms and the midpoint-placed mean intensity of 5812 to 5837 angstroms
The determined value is 0.2 angstroms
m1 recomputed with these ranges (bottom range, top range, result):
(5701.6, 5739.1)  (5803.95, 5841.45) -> 1.09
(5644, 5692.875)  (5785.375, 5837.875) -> 1.11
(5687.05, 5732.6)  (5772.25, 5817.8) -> 1.06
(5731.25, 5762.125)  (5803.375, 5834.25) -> 1.08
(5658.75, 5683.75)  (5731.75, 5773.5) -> 1.05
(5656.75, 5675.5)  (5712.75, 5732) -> 1.04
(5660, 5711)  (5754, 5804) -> 1.06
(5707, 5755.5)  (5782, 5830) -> 1.06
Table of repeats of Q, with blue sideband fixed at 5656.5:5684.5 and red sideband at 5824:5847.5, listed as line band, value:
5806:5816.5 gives -0.023 mag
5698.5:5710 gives 0.028 mag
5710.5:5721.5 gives 0.020 mag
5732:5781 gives 0.002 mag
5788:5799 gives 0.017 mag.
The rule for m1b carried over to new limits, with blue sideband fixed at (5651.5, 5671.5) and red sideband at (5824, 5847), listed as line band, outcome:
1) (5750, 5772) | -0.3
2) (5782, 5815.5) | -0.1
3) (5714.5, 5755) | -0.3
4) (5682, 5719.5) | 0.2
